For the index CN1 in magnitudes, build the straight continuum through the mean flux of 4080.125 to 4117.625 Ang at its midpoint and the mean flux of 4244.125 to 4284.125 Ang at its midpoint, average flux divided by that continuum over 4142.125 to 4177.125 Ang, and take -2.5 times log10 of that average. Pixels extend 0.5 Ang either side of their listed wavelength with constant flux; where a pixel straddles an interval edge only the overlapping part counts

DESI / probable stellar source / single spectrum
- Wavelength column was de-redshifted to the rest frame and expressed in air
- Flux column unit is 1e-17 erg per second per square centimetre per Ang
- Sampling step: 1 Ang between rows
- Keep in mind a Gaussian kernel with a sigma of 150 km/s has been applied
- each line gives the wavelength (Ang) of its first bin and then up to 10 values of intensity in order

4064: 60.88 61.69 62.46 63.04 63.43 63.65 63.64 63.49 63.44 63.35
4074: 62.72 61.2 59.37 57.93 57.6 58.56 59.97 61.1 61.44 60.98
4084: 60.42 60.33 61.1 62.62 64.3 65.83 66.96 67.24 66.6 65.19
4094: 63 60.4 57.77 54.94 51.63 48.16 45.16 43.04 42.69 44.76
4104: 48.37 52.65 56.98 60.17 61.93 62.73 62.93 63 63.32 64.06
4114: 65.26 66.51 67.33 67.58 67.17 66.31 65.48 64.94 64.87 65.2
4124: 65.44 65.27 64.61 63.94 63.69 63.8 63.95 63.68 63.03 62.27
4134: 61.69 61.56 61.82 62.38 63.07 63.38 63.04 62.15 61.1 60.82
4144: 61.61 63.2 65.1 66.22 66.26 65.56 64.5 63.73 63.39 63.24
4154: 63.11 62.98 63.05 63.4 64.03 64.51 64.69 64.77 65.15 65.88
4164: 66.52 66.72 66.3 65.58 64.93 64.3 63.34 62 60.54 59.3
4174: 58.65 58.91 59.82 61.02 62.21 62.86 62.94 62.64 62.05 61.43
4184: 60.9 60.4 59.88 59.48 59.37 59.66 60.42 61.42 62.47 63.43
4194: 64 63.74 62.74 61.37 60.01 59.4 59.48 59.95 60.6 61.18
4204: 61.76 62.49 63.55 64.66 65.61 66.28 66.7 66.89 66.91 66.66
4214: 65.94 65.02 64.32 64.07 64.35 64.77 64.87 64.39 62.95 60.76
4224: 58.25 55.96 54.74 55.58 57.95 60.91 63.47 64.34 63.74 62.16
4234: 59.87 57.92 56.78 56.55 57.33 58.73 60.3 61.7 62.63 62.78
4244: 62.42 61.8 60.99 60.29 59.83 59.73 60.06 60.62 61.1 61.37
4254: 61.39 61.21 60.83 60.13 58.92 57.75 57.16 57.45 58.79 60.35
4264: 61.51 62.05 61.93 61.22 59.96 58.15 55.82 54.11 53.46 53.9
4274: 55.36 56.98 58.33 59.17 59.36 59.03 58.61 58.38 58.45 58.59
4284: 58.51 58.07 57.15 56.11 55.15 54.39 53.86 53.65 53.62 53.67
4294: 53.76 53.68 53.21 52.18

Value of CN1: -0.07 mag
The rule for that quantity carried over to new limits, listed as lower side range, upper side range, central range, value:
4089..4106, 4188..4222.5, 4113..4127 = -0.16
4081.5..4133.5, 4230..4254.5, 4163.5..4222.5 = -0.04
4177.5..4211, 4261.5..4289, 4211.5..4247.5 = -0.02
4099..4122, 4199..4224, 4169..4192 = 0.02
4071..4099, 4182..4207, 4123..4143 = -0.03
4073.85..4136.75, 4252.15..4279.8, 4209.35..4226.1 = -0.07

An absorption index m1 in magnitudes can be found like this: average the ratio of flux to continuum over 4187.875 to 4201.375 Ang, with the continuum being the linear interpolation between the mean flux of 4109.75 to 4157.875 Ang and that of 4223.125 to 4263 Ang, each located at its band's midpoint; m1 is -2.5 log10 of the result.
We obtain 0.01 mag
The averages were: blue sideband 64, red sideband 59.8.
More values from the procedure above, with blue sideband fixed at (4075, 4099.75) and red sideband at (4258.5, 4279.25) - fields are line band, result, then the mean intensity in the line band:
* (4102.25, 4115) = 0.02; 58.8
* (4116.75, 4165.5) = -0.08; 64.1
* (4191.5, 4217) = -0.08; 63.4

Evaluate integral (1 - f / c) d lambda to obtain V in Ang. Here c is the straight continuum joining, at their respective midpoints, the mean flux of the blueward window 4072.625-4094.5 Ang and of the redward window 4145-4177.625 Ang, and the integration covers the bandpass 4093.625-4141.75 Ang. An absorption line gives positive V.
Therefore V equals 1.7 Ang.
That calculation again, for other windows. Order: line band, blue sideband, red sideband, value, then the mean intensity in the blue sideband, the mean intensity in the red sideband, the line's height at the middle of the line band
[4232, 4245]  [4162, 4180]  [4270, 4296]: -0.3 Ang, 62.9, 56.1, 58.8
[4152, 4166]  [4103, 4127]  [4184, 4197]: -0.6 Ang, 62.8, 61.4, 62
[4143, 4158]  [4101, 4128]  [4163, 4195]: -0.5 Ang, 61.4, 62.1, 61.8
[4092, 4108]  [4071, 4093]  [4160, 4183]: 2.2 Ang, 62.2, 63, 62.3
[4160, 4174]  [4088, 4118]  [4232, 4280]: -1.2 Ang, 59.1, 59.4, 59.2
